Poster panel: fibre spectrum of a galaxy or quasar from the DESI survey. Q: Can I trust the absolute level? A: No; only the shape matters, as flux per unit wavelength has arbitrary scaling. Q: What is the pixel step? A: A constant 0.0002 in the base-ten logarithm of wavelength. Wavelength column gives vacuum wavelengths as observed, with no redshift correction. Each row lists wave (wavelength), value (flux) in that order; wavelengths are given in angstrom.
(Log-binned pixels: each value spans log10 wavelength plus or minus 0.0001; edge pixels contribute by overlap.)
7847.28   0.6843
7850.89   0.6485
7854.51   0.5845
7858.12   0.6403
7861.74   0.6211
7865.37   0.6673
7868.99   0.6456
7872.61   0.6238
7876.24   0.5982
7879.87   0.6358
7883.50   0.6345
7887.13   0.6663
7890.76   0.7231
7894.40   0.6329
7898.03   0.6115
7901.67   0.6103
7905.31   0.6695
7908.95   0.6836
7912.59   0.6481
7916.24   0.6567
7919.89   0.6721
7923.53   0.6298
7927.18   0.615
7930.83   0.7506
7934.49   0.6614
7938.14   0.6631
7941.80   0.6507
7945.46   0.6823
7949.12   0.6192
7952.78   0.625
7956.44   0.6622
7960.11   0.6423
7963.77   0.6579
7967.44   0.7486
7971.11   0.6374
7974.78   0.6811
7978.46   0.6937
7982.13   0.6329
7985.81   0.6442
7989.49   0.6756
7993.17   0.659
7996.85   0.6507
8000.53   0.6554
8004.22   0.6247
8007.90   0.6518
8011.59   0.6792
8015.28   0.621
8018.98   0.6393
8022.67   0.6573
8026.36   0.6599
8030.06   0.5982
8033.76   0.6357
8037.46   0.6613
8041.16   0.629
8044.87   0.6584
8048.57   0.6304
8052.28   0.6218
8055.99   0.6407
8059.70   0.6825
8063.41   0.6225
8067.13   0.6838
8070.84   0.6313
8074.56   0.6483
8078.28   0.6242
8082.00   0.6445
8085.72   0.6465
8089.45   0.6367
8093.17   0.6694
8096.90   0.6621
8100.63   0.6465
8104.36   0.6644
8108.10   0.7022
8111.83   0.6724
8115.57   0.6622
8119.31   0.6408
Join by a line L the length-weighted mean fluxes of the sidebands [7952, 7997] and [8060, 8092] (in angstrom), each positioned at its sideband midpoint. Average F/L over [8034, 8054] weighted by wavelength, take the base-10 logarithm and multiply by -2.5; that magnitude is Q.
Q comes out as 0.02 mag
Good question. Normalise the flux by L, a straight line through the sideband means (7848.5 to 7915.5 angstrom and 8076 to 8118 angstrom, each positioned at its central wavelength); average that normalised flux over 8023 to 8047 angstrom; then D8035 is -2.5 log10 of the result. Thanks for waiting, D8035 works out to 0.02 mag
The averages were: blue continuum 0.642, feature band 0.641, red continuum 0.657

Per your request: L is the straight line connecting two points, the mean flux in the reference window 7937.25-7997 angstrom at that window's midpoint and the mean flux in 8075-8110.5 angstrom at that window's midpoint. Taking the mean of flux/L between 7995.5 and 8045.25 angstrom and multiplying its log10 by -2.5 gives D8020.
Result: 0.024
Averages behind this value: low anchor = 0.661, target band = 0.644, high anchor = 0.655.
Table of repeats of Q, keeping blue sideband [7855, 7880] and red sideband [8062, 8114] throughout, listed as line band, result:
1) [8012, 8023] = 0.01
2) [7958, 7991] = -0.04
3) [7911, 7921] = -0.04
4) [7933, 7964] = -0.02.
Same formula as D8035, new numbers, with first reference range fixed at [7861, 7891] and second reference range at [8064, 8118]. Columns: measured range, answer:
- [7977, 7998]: -0.016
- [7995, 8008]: 0.009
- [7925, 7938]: -0.044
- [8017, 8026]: 0.003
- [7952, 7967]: -0.017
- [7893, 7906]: 0.028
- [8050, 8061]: 0.013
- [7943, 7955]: 0.007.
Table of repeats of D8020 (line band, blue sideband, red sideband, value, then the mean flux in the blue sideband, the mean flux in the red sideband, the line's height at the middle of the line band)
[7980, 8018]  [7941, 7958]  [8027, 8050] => -0.01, 0.648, 0.637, 0.642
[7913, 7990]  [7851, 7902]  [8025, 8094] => -0.04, 0.637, 0.643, 0.639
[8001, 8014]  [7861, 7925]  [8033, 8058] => -0.02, 0.647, 0.64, 0.642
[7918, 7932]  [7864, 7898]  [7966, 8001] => -0.01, 0.645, 0.667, 0.655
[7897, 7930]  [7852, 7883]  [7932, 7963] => -0.01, 0.628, 0.653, 0.642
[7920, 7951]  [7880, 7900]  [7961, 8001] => 0.00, 0.652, 0.667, 0.659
